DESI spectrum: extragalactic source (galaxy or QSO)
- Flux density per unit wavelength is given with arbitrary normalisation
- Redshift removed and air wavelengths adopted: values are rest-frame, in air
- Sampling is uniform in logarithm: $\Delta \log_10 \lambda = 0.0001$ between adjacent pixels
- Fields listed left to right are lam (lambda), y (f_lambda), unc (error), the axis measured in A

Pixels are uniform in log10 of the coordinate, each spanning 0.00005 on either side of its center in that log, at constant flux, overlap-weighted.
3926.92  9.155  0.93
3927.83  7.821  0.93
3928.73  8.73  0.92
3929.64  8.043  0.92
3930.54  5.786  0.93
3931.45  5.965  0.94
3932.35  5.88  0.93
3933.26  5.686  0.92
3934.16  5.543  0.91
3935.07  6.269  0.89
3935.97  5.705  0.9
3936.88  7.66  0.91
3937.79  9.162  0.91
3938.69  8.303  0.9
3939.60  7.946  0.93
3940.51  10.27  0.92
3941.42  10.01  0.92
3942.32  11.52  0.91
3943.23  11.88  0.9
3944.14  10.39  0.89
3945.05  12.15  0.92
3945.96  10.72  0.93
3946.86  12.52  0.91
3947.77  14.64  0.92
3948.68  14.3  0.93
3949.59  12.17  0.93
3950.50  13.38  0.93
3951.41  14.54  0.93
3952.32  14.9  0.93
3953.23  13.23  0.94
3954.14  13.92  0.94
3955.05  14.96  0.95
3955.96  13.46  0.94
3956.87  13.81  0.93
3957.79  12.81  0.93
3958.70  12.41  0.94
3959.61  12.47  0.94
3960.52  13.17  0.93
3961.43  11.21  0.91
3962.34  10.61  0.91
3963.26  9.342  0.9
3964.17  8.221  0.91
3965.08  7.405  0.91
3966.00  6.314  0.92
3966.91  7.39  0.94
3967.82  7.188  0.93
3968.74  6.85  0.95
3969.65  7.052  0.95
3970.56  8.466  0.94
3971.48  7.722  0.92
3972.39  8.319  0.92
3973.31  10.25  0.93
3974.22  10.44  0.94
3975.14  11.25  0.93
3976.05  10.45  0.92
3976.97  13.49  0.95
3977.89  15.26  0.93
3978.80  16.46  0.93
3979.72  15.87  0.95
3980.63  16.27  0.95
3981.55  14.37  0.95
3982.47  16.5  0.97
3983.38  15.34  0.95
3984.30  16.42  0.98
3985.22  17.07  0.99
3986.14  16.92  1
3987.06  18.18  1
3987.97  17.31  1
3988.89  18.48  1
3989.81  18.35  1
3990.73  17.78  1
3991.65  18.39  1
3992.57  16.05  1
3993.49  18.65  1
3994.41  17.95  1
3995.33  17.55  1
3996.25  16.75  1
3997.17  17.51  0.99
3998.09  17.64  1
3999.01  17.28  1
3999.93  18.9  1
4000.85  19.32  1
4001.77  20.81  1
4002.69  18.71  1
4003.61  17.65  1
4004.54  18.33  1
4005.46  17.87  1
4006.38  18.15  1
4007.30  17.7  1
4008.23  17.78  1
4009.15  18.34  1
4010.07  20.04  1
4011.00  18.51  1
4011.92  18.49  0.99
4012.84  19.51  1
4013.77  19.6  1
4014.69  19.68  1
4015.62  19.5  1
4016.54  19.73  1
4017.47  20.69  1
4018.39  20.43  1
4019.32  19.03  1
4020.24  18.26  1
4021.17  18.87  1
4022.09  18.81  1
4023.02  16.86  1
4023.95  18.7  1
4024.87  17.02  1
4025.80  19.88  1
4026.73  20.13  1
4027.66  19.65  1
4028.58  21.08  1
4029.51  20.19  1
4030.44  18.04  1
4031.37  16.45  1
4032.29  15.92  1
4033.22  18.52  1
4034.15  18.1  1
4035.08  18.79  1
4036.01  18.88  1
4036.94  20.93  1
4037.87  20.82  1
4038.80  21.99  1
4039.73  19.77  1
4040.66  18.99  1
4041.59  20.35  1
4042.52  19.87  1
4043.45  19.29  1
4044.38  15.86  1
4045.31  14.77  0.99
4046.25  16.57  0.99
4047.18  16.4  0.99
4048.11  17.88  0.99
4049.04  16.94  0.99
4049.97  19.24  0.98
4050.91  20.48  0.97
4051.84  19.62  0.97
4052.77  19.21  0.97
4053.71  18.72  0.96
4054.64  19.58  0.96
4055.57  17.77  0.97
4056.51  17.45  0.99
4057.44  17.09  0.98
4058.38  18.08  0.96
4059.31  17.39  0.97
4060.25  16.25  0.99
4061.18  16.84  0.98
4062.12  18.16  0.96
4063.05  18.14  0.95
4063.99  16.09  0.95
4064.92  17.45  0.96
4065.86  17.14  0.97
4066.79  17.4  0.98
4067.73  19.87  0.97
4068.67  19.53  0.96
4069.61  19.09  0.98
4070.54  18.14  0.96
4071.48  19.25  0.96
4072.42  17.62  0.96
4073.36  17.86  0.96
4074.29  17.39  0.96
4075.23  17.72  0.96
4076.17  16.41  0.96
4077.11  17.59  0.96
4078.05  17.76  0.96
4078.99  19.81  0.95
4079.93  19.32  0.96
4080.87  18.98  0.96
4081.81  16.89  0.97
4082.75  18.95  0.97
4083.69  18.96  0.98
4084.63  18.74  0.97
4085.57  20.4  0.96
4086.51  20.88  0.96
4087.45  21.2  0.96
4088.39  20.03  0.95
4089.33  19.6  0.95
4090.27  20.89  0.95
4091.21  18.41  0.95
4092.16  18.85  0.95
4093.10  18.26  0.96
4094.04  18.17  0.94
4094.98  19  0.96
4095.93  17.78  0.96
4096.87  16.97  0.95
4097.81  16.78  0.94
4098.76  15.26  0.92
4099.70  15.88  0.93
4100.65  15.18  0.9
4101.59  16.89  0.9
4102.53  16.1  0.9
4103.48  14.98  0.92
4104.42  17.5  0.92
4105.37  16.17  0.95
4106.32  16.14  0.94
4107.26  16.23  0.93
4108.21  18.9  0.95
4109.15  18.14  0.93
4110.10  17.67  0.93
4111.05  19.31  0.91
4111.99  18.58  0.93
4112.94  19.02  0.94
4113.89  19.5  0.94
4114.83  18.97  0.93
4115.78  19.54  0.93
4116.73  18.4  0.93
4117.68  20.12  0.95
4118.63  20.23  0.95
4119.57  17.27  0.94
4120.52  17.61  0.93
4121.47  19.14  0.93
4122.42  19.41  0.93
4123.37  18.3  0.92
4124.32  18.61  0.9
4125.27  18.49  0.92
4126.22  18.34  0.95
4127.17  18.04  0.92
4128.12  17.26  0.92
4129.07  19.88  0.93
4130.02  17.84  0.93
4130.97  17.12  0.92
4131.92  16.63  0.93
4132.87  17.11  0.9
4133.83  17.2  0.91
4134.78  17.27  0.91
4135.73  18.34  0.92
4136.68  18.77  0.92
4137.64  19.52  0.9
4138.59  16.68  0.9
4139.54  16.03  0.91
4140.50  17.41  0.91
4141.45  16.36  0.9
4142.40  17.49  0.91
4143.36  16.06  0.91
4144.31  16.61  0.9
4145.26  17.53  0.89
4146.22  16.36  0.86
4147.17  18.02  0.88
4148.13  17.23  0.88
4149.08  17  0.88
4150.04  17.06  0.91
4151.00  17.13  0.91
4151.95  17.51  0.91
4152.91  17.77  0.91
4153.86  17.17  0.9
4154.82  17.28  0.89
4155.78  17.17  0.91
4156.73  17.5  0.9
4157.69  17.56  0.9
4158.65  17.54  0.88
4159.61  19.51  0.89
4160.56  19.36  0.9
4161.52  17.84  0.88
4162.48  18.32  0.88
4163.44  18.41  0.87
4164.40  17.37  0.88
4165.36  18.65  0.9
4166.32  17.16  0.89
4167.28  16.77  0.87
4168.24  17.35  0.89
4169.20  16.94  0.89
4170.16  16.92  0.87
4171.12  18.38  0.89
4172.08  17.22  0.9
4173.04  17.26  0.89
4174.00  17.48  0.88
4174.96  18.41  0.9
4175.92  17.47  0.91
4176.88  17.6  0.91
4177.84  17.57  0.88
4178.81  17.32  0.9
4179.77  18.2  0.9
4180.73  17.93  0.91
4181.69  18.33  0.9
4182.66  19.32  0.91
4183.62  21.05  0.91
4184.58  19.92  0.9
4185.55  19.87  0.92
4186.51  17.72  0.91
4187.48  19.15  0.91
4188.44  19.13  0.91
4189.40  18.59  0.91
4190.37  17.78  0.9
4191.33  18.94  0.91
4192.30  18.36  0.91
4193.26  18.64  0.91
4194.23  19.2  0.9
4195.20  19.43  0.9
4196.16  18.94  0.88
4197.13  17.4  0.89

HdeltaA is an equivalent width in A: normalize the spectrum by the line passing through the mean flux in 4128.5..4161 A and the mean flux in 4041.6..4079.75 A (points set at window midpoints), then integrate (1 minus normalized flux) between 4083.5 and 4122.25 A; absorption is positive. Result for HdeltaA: -1.1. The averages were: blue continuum 18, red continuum 17.5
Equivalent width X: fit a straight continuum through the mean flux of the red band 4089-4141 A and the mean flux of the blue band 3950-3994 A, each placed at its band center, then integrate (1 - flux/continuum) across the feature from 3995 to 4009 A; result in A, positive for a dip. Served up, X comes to -4.0 A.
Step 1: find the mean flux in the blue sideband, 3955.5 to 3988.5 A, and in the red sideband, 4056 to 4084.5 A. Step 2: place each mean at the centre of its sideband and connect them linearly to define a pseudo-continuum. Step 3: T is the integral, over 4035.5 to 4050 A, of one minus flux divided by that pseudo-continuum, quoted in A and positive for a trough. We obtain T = -2.1 A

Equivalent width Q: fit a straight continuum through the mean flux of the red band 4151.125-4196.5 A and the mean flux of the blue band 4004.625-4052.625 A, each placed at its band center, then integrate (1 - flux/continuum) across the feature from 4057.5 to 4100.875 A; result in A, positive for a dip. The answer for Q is 0.9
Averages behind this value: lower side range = 18.8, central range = 18.2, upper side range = 18.1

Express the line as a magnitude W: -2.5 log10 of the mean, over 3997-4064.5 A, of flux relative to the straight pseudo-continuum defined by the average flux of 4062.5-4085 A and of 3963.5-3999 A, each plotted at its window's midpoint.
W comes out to -0.16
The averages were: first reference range 13.8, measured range 18.6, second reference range 18.2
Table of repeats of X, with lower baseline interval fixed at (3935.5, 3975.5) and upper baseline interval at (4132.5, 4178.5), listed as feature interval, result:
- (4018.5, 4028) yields -4.22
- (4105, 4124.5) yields -2.81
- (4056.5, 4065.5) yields -1.89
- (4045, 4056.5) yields -3.44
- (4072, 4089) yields -4.26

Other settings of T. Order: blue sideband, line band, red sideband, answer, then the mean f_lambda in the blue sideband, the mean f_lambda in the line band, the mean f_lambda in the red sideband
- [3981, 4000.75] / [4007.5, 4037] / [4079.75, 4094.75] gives -1.6 A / 17.3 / 18.9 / 19.3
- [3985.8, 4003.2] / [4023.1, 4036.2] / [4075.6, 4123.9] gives -0.4 A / 18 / 18.6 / 18.3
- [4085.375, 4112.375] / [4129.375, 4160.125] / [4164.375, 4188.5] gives 1.1 A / 17.9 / 17.4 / 18.1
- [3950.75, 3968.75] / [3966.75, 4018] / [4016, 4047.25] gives -4.0 A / 11.3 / 16.1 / 18.8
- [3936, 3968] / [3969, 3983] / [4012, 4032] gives 1.9 A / 11.2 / 12.1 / 19.1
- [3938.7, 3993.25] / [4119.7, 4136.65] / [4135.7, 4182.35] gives -1.3 A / 12.7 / 18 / 17.6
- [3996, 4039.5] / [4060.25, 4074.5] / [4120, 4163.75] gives 0.3 A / 18.9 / 18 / 17.7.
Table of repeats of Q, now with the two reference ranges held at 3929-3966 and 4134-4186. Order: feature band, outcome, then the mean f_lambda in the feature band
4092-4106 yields -1.1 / 16.9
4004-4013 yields -4.2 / 18.4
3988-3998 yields -4.7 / 17.7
